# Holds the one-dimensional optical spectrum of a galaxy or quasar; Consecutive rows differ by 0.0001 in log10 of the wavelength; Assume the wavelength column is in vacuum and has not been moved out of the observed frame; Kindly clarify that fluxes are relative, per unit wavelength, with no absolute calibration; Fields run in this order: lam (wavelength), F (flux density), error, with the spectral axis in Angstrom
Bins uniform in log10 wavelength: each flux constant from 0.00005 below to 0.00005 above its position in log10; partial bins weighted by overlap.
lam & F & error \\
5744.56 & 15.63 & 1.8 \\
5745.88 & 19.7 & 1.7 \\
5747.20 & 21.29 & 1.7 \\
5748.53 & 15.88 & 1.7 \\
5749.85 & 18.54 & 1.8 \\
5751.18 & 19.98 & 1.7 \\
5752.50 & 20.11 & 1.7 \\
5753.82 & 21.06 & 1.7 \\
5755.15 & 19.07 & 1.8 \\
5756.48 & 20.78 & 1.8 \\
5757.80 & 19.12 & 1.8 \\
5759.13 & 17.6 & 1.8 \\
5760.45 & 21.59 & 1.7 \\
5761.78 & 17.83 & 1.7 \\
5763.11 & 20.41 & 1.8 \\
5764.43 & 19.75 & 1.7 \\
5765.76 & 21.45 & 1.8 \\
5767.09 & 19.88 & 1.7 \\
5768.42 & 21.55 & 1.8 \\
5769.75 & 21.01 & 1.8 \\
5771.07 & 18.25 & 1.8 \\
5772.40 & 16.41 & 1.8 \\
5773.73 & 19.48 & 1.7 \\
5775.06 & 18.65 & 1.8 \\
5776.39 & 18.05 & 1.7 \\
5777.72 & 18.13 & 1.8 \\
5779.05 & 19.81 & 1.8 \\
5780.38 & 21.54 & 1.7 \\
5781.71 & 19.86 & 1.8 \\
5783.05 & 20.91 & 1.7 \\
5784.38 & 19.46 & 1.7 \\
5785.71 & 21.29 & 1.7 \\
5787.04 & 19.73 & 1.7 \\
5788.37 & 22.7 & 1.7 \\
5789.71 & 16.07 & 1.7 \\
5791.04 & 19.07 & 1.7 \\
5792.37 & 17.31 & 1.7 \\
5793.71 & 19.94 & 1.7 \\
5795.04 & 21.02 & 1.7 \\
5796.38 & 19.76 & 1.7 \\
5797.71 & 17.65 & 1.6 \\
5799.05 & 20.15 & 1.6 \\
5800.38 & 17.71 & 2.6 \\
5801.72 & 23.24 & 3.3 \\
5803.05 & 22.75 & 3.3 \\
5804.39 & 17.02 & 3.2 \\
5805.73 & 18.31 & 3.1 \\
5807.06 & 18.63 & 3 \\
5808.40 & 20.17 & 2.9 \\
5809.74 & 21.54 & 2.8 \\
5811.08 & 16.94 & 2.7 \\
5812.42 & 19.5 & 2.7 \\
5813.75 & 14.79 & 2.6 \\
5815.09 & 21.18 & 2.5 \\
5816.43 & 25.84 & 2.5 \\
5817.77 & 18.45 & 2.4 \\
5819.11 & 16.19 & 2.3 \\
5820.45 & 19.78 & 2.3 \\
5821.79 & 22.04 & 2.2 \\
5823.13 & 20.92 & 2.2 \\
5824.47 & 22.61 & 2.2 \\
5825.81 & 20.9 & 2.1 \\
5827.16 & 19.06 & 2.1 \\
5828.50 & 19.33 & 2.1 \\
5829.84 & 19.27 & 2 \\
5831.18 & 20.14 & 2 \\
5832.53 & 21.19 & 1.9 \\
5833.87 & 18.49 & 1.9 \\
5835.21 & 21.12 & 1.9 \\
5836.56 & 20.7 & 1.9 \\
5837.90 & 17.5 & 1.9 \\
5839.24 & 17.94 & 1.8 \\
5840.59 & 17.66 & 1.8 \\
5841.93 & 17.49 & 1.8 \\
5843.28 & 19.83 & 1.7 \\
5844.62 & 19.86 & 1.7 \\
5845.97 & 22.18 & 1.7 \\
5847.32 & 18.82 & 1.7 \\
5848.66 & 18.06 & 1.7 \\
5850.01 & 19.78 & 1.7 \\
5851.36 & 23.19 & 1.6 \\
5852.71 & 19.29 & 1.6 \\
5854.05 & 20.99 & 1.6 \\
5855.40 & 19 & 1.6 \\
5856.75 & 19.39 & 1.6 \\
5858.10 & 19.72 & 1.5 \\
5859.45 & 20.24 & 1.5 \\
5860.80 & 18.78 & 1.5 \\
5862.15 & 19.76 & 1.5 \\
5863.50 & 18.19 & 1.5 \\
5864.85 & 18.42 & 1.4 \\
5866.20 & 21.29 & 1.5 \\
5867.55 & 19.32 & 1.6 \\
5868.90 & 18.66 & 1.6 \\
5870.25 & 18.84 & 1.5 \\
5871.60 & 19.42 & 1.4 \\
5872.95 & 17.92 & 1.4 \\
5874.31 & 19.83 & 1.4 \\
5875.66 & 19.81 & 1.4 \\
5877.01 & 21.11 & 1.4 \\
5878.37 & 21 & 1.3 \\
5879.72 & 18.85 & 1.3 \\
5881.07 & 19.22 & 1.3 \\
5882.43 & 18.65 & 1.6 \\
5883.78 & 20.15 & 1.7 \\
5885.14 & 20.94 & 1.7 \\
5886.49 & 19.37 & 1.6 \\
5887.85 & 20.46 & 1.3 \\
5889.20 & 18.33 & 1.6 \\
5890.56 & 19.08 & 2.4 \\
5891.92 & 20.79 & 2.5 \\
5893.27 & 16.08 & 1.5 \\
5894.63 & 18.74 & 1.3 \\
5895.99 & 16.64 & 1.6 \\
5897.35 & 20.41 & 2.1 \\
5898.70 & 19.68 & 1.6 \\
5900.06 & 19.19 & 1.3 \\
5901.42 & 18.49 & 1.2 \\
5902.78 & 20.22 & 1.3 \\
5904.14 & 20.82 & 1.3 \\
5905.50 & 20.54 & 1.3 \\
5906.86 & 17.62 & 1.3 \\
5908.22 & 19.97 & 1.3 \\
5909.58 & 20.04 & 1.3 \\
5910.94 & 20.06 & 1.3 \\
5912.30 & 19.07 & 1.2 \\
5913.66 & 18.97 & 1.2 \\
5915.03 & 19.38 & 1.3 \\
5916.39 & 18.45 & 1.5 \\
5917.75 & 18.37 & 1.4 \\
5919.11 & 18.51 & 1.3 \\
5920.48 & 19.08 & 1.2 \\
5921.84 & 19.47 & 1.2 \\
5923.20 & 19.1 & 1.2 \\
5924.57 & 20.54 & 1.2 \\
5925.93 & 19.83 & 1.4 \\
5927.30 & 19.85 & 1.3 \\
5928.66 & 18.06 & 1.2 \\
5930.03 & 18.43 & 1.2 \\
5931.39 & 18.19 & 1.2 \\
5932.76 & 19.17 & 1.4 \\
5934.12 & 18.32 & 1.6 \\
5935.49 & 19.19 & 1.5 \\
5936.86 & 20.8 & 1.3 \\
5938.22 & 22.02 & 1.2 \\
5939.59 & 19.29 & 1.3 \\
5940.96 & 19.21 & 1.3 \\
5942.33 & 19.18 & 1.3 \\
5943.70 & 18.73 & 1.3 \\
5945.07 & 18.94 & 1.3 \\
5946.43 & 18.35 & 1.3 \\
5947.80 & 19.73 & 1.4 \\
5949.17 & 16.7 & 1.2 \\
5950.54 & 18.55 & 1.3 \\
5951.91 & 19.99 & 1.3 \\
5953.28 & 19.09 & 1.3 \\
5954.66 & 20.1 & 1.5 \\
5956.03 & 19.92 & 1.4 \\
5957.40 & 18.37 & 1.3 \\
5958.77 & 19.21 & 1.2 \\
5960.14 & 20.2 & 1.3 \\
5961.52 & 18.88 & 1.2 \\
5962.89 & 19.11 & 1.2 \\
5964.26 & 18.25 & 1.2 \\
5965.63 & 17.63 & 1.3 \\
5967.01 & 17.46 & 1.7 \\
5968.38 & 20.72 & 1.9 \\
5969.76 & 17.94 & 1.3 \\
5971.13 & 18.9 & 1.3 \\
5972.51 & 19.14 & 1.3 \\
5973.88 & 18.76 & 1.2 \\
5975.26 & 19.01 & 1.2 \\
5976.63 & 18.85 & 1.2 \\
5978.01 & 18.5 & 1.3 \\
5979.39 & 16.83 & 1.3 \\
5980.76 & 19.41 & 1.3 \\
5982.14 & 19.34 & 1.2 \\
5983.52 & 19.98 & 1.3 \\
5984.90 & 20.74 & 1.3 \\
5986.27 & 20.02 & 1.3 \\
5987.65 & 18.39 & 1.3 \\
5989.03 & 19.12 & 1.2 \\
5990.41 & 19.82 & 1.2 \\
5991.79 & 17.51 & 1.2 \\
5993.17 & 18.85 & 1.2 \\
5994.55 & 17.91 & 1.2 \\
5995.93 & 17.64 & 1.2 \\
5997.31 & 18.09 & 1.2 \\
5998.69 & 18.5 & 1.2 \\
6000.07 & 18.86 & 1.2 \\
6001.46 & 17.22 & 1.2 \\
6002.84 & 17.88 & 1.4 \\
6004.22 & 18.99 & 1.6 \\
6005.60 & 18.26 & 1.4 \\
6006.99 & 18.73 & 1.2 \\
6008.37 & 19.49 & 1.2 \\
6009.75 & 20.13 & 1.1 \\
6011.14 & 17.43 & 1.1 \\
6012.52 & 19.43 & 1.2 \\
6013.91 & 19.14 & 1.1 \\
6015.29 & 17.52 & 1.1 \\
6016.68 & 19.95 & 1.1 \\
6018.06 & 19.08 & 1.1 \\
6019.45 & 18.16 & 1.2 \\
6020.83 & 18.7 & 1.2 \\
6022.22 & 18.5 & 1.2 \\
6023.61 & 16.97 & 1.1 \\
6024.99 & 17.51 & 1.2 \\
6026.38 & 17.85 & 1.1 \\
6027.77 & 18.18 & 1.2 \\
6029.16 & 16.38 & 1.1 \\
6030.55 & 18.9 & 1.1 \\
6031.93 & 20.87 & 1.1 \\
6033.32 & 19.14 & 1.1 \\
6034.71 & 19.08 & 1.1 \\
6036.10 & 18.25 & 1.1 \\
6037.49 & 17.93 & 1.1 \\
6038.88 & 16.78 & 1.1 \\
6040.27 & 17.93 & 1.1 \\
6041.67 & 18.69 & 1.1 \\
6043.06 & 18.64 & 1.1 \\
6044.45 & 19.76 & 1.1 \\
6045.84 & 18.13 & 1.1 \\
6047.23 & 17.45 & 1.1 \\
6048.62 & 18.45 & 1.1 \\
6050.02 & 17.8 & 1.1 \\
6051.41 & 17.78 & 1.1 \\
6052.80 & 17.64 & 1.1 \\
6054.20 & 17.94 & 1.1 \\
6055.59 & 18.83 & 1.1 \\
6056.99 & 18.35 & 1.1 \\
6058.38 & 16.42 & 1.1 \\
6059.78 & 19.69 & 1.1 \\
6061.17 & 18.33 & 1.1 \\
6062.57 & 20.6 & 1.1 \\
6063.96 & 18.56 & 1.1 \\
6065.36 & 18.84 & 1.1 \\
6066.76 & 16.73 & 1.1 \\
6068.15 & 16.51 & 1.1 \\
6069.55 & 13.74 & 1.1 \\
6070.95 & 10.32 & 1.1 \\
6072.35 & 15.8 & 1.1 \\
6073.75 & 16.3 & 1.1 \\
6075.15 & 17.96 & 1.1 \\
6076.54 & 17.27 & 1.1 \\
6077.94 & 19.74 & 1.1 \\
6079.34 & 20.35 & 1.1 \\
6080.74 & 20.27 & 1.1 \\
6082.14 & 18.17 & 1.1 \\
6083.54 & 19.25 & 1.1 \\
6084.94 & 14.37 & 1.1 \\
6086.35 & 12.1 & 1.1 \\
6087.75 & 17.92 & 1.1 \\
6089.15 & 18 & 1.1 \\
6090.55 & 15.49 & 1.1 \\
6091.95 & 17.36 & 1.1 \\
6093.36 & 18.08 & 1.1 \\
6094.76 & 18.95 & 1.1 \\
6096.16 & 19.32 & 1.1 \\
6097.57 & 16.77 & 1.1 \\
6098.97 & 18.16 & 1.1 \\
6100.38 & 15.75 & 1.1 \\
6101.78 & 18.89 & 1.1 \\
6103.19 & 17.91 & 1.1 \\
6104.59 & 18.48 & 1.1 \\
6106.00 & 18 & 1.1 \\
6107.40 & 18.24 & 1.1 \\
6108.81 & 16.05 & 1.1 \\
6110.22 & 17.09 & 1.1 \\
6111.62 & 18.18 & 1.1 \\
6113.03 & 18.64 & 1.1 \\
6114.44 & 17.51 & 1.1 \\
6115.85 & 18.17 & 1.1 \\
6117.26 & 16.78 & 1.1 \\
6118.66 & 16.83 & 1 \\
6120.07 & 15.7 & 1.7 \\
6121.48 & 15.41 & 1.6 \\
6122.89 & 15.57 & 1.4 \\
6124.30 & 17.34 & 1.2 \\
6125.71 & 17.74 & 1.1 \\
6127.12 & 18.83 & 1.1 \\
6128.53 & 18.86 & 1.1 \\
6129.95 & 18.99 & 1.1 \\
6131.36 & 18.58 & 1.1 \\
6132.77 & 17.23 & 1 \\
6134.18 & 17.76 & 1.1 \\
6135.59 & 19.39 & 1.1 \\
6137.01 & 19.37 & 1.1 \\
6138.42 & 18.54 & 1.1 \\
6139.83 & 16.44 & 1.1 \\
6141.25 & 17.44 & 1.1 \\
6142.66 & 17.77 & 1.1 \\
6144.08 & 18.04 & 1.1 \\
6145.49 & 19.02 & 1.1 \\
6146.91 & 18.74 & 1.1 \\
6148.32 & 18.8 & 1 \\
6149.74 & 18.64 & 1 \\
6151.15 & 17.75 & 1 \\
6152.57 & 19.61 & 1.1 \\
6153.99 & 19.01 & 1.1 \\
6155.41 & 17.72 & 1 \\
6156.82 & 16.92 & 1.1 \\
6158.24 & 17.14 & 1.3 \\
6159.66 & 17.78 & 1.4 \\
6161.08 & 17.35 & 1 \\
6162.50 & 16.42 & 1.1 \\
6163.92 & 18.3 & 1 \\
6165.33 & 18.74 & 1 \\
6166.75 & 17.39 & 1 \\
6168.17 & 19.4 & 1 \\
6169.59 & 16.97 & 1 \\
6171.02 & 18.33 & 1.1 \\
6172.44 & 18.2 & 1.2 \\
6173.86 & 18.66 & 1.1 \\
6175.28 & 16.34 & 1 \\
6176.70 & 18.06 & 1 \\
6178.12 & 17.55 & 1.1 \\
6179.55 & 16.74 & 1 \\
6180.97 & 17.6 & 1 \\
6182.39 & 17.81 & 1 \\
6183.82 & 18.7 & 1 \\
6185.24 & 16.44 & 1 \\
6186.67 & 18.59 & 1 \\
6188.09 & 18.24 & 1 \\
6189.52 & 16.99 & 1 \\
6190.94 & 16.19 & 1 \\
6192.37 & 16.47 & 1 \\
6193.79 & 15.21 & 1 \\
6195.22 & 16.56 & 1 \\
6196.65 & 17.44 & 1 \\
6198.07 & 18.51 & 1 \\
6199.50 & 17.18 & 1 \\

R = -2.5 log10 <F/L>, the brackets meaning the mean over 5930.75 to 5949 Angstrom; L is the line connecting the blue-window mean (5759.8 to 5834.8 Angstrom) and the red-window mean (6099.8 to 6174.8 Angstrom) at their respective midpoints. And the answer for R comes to -0.02 mag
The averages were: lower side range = 19.7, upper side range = 17.9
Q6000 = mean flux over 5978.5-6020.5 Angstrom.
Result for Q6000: 18.7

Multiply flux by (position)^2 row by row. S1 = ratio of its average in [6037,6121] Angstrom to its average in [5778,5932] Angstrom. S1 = 1.0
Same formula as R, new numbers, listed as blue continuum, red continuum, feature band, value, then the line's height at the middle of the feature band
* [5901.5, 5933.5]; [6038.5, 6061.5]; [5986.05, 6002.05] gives 0.01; 18.6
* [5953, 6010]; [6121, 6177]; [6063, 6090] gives 0.08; 18.3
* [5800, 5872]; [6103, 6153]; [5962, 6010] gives 0.00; 18.7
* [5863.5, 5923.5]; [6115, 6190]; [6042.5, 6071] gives 0.03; 18.4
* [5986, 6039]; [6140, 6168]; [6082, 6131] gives 0.05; 18.2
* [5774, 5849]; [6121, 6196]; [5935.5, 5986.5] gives -0.02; 18.8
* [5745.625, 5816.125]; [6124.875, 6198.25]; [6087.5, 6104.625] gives 0.02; 18.2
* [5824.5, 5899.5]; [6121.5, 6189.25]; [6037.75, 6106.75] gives 0.04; 18.4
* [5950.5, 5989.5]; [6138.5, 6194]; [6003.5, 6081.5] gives 0.03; 18.6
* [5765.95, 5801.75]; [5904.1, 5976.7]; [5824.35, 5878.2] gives -0.01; 19.4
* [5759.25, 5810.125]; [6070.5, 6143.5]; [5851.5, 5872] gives -0.02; 19.1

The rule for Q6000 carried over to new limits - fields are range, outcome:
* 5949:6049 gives 18.7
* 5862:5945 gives 19.3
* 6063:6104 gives 17.2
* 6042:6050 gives 18.4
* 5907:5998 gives 19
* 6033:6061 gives 18.2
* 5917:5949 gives 19.2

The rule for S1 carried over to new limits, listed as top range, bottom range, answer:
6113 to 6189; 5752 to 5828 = 1.02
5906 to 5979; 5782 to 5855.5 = 1.01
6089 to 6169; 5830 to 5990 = 0.99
